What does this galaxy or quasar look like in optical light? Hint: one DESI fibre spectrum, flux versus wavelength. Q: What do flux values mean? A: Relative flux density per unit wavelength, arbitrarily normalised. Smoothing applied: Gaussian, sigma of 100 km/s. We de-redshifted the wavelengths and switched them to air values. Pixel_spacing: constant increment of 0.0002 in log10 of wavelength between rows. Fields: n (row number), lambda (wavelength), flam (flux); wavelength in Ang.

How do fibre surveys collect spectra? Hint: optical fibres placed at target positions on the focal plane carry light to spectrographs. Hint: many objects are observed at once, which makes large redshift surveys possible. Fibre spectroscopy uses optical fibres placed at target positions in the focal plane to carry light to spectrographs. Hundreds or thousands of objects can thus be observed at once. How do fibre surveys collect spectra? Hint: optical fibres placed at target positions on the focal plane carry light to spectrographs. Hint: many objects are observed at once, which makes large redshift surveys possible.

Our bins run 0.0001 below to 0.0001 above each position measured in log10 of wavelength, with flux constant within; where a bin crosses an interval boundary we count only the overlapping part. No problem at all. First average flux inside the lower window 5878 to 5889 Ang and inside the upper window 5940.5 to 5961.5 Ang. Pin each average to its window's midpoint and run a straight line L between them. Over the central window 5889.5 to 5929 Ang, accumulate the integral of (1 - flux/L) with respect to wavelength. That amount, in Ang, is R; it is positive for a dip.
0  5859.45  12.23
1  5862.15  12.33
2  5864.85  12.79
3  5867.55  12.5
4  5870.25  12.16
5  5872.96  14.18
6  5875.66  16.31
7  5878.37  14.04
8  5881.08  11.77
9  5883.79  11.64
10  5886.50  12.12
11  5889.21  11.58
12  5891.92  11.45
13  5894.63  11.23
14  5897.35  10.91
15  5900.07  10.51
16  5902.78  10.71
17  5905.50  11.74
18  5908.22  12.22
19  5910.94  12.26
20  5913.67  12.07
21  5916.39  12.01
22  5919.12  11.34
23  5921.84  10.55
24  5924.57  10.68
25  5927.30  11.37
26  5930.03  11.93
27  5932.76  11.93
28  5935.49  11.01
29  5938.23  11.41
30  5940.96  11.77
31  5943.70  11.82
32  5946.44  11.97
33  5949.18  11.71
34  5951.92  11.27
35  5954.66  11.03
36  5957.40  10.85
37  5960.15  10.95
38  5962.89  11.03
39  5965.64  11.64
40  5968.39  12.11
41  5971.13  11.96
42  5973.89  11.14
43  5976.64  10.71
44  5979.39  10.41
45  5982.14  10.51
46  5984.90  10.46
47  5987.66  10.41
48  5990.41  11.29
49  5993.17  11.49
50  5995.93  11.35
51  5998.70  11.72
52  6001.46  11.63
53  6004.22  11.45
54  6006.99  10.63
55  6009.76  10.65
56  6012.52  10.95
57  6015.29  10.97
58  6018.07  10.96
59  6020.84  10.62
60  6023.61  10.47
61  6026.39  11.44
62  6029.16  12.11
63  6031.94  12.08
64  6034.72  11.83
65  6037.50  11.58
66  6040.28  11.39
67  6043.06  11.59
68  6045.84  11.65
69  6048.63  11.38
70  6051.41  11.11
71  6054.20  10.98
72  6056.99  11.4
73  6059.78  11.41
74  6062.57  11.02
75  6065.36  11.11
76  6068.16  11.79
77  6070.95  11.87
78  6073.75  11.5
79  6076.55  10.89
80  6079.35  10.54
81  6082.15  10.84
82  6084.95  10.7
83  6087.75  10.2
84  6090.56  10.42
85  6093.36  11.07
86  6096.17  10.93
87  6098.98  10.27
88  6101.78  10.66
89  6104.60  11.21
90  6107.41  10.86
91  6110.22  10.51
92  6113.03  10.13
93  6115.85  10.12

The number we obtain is 1.7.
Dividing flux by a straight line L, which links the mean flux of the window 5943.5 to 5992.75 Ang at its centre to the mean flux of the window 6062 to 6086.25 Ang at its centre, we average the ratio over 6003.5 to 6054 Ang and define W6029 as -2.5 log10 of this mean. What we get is -0.01 mag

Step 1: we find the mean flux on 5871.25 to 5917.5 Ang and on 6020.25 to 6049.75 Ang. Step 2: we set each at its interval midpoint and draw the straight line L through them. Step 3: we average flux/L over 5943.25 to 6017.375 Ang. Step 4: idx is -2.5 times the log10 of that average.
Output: 0.054 mag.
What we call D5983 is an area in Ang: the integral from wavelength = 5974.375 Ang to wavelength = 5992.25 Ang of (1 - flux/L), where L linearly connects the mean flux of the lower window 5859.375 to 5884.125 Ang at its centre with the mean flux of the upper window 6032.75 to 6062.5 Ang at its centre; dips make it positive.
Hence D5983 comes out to 2.0 Ang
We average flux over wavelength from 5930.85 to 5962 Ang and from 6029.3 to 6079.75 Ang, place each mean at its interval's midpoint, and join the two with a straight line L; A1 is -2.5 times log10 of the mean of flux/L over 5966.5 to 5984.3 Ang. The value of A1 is 0.029 mag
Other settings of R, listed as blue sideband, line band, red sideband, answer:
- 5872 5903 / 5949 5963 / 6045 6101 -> 0.8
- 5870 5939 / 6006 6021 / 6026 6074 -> 1.0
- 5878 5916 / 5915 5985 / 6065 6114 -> 0.9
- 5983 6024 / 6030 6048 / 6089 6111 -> -1.3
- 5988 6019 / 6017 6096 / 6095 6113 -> -2.1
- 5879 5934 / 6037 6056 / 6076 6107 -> -0.8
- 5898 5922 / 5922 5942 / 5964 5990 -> 0.0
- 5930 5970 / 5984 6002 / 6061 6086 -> 0.3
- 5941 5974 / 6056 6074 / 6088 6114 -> -0.9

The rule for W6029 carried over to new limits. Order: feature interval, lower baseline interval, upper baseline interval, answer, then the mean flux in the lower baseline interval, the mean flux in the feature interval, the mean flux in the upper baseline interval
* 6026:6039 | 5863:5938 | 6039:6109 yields -0.052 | 12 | 11.8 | 11.1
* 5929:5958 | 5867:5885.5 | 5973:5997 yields 0.022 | 13.2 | 11.5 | 10.9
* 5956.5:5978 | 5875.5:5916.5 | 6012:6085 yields 0.029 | 11.9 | 11.3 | 11.3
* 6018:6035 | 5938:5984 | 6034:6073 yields 0.003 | 11.3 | 11.4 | 11.4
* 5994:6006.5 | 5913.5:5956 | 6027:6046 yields 0.017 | 11.5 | 11.5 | 11.7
